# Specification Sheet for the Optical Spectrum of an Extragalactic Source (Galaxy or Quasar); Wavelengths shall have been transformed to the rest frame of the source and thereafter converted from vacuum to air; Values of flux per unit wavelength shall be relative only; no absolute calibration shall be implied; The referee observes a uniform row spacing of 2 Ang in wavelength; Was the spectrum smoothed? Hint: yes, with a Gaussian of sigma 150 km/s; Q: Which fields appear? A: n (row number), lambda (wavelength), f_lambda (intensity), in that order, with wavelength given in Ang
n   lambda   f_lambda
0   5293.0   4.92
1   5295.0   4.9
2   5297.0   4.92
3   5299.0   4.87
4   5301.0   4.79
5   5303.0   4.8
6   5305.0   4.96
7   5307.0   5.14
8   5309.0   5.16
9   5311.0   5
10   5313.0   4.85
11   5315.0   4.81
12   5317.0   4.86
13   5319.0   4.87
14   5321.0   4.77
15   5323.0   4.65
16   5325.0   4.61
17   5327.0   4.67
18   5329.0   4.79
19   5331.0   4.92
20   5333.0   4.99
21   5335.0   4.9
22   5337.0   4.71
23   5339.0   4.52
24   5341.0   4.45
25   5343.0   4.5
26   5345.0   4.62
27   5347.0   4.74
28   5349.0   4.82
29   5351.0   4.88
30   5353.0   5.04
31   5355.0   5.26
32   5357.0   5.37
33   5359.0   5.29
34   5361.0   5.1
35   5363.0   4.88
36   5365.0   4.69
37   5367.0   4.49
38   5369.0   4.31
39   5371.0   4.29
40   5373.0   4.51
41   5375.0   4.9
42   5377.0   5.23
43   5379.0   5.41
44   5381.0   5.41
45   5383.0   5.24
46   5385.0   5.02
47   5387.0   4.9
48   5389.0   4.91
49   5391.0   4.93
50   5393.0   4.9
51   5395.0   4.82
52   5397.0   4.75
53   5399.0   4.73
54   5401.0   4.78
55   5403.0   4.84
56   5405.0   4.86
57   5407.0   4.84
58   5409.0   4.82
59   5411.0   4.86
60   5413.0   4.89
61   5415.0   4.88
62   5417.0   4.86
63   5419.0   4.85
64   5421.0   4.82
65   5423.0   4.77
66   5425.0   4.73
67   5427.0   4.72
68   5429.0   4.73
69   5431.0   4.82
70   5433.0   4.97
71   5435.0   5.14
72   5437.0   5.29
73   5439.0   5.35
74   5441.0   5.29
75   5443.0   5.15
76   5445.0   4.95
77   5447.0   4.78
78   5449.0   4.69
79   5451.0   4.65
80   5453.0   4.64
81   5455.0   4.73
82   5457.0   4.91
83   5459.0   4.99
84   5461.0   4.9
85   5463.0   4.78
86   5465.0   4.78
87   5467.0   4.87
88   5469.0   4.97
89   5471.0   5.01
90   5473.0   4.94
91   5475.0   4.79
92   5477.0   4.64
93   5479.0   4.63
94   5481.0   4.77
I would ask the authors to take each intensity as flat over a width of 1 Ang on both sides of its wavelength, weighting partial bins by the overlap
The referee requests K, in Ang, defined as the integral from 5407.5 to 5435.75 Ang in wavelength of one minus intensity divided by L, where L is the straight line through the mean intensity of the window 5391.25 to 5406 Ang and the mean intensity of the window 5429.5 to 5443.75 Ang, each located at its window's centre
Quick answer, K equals 0.91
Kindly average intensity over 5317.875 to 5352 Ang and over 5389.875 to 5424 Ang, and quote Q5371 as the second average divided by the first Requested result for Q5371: 1.02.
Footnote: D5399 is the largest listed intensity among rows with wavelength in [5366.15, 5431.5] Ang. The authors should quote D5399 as 5.41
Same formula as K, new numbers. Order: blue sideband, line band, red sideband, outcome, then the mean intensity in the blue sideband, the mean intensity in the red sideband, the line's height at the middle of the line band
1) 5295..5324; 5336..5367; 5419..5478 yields 0.27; 4.89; 4.89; 4.89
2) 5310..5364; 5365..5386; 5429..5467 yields 0.01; 4.85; 4.93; 4.87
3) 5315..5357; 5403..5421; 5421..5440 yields 0.21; 4.79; 4.94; 4.91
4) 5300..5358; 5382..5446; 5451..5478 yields -1.07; 4.84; 4.84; 4.84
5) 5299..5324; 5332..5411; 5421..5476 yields 0.49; 4.89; 4.9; 4.89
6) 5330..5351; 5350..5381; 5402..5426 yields -1.07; 4.72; 4.83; 4.76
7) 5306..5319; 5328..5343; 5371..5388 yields 0.75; 4.96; 5.03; 4.99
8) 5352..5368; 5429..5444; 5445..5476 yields -0.74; 5.02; 4.83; 4.88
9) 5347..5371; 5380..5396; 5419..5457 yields -0.41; 4.89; 4.9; 4.89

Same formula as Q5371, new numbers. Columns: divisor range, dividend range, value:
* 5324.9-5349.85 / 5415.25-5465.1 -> 1.04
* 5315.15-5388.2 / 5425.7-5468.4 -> 1.01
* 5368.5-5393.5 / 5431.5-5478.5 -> 1.00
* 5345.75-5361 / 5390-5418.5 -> 0.96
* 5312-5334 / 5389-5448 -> 1.02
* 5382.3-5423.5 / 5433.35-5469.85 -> 1.01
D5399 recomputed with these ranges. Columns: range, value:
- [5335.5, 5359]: 5.37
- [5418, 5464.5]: 5.35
